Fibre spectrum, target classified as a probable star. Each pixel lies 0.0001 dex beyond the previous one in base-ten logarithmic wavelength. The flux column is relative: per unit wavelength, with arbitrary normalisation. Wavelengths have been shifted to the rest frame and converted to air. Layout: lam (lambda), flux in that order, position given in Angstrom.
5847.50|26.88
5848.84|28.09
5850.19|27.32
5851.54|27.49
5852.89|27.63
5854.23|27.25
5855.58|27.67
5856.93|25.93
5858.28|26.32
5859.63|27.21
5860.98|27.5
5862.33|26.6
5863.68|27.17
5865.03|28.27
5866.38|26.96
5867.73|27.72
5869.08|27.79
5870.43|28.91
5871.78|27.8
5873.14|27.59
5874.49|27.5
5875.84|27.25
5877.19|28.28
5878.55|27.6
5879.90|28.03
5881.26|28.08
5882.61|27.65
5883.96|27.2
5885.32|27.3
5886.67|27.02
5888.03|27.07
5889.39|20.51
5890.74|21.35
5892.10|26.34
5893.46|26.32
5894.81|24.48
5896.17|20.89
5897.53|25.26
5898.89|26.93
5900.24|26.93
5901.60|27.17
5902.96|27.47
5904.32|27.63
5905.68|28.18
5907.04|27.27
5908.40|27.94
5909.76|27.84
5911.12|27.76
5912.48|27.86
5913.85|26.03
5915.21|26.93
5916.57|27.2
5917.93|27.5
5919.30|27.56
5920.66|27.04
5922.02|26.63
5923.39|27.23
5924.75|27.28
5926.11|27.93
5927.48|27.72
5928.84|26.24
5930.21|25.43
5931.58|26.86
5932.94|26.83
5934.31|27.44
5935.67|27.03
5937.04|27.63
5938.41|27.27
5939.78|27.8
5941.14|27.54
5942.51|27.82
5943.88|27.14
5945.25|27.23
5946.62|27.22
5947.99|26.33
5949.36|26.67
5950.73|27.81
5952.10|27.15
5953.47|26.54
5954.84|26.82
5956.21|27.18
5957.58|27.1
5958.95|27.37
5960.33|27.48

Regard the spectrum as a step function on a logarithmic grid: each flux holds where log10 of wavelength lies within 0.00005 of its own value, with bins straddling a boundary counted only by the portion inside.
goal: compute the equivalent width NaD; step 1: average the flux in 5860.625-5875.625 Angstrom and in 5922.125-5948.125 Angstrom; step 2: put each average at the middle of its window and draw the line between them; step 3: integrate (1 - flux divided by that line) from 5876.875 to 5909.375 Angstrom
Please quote 1.3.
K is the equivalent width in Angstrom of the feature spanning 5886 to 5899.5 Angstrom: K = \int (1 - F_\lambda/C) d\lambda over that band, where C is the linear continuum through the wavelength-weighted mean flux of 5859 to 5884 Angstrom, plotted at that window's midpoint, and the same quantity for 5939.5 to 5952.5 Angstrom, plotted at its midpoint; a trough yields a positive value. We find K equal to 1.4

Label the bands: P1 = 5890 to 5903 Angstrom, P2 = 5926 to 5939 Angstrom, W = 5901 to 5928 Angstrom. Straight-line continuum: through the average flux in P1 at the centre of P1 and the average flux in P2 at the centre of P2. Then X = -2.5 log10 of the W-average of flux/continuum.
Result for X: -0.05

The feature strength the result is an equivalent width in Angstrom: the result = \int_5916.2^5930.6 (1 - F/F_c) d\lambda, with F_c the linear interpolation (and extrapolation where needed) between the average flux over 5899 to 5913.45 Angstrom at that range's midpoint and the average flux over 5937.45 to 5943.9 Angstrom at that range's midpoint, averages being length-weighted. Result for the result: 0.2 Angstrom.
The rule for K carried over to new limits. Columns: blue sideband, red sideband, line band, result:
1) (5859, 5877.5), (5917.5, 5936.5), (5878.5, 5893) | 0.69 Angstrom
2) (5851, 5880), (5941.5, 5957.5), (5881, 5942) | 1.26 Angstrom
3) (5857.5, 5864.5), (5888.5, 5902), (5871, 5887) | -1.19 Angstrom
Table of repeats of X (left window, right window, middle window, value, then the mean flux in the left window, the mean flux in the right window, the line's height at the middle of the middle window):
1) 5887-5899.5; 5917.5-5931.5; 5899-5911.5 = -0.09 mag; 24.4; 27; 25.4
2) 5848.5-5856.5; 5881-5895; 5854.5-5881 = -0.03 mag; 27.5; 25.7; 26.7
